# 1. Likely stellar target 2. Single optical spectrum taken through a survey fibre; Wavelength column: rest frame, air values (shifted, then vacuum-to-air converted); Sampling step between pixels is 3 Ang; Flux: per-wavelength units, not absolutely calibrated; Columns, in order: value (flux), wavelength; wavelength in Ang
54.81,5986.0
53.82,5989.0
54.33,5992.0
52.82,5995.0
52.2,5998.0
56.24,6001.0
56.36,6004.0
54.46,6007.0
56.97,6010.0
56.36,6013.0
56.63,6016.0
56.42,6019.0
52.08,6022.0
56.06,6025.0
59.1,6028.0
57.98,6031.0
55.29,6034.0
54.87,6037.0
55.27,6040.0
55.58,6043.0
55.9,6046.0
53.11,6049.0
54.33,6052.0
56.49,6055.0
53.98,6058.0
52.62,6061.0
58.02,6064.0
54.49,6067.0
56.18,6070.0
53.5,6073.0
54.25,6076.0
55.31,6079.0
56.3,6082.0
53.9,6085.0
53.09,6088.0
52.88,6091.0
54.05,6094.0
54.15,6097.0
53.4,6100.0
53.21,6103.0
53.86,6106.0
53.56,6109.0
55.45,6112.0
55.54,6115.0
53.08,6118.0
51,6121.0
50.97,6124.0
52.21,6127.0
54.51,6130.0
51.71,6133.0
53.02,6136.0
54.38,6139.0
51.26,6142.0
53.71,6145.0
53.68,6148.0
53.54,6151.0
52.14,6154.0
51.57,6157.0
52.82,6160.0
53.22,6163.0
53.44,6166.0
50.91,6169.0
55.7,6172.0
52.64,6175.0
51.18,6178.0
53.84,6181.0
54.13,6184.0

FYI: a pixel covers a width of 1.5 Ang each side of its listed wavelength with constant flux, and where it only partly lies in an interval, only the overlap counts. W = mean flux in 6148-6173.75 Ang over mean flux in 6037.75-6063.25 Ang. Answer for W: 0.97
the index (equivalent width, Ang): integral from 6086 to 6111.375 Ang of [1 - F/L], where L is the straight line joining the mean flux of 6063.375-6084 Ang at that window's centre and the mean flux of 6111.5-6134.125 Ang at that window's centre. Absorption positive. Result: 0.2 Ang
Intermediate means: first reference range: 55.3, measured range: 53.6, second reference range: 53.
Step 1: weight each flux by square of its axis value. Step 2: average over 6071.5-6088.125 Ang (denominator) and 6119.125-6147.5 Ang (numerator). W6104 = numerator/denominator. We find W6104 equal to 0.98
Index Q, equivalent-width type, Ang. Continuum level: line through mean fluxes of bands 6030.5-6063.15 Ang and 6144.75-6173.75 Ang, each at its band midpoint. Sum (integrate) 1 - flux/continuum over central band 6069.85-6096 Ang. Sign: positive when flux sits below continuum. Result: 0.0 Ang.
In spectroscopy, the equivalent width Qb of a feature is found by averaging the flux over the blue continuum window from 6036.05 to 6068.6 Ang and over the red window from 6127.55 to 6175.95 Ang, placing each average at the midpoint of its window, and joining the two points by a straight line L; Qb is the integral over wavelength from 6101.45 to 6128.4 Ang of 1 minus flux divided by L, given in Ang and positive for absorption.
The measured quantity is 0.3 Ang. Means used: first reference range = 55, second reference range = 53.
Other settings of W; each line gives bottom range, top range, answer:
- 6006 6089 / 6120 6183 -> 0.95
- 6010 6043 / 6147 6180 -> 0.94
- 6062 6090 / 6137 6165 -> 0.96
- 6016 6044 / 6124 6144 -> 0.94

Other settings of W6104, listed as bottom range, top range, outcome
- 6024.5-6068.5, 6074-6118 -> 0.99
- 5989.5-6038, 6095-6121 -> 1.00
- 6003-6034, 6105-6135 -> 0.98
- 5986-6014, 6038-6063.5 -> 1.02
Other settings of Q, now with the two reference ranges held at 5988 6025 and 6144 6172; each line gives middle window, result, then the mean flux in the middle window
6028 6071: -0.8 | 55.4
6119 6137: 0.4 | 52.2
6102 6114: -0.1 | 54.1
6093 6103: 0.0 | 53.8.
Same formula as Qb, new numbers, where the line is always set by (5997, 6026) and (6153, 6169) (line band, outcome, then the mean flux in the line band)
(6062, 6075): -0.3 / 55.4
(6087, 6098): 0.1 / 53.5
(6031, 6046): -0.2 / 55.6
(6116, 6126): 0.3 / 51.9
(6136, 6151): -0.1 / 53.3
